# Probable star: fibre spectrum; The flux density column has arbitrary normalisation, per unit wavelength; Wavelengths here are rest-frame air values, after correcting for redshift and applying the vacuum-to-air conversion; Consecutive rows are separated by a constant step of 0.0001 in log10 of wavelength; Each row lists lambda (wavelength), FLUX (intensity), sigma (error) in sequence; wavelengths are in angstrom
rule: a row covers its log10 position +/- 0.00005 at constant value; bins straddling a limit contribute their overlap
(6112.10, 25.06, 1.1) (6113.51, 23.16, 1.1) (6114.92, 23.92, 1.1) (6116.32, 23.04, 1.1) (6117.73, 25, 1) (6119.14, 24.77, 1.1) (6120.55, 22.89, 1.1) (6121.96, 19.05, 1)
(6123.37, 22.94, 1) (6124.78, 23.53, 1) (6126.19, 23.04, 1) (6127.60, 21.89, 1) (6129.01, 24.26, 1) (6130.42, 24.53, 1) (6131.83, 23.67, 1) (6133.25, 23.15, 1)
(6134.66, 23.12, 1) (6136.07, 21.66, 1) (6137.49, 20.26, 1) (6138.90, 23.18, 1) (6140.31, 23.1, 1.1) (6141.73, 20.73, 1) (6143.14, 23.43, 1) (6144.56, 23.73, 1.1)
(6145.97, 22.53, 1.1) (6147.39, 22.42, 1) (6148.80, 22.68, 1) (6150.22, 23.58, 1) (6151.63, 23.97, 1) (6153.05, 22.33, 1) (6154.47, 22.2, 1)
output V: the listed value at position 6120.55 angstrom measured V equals 22.89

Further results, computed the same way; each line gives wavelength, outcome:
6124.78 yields 23.53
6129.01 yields 24.26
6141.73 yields 20.73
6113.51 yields 23.16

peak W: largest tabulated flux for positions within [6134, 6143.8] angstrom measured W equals 23.43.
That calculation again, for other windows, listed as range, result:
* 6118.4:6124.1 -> 24.77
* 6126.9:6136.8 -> 24.53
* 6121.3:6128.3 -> 23.53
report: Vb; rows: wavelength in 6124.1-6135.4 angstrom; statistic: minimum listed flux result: 21.89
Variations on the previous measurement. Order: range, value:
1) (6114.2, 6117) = 23.04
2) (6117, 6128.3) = 19.05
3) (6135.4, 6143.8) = 20.26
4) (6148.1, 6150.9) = 22.68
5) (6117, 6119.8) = 24.77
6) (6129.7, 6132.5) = 23.67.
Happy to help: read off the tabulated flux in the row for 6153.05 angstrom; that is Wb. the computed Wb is 22.33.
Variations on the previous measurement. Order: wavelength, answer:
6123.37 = 22.94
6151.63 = 23.97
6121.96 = 19.05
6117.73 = 25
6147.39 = 22.42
